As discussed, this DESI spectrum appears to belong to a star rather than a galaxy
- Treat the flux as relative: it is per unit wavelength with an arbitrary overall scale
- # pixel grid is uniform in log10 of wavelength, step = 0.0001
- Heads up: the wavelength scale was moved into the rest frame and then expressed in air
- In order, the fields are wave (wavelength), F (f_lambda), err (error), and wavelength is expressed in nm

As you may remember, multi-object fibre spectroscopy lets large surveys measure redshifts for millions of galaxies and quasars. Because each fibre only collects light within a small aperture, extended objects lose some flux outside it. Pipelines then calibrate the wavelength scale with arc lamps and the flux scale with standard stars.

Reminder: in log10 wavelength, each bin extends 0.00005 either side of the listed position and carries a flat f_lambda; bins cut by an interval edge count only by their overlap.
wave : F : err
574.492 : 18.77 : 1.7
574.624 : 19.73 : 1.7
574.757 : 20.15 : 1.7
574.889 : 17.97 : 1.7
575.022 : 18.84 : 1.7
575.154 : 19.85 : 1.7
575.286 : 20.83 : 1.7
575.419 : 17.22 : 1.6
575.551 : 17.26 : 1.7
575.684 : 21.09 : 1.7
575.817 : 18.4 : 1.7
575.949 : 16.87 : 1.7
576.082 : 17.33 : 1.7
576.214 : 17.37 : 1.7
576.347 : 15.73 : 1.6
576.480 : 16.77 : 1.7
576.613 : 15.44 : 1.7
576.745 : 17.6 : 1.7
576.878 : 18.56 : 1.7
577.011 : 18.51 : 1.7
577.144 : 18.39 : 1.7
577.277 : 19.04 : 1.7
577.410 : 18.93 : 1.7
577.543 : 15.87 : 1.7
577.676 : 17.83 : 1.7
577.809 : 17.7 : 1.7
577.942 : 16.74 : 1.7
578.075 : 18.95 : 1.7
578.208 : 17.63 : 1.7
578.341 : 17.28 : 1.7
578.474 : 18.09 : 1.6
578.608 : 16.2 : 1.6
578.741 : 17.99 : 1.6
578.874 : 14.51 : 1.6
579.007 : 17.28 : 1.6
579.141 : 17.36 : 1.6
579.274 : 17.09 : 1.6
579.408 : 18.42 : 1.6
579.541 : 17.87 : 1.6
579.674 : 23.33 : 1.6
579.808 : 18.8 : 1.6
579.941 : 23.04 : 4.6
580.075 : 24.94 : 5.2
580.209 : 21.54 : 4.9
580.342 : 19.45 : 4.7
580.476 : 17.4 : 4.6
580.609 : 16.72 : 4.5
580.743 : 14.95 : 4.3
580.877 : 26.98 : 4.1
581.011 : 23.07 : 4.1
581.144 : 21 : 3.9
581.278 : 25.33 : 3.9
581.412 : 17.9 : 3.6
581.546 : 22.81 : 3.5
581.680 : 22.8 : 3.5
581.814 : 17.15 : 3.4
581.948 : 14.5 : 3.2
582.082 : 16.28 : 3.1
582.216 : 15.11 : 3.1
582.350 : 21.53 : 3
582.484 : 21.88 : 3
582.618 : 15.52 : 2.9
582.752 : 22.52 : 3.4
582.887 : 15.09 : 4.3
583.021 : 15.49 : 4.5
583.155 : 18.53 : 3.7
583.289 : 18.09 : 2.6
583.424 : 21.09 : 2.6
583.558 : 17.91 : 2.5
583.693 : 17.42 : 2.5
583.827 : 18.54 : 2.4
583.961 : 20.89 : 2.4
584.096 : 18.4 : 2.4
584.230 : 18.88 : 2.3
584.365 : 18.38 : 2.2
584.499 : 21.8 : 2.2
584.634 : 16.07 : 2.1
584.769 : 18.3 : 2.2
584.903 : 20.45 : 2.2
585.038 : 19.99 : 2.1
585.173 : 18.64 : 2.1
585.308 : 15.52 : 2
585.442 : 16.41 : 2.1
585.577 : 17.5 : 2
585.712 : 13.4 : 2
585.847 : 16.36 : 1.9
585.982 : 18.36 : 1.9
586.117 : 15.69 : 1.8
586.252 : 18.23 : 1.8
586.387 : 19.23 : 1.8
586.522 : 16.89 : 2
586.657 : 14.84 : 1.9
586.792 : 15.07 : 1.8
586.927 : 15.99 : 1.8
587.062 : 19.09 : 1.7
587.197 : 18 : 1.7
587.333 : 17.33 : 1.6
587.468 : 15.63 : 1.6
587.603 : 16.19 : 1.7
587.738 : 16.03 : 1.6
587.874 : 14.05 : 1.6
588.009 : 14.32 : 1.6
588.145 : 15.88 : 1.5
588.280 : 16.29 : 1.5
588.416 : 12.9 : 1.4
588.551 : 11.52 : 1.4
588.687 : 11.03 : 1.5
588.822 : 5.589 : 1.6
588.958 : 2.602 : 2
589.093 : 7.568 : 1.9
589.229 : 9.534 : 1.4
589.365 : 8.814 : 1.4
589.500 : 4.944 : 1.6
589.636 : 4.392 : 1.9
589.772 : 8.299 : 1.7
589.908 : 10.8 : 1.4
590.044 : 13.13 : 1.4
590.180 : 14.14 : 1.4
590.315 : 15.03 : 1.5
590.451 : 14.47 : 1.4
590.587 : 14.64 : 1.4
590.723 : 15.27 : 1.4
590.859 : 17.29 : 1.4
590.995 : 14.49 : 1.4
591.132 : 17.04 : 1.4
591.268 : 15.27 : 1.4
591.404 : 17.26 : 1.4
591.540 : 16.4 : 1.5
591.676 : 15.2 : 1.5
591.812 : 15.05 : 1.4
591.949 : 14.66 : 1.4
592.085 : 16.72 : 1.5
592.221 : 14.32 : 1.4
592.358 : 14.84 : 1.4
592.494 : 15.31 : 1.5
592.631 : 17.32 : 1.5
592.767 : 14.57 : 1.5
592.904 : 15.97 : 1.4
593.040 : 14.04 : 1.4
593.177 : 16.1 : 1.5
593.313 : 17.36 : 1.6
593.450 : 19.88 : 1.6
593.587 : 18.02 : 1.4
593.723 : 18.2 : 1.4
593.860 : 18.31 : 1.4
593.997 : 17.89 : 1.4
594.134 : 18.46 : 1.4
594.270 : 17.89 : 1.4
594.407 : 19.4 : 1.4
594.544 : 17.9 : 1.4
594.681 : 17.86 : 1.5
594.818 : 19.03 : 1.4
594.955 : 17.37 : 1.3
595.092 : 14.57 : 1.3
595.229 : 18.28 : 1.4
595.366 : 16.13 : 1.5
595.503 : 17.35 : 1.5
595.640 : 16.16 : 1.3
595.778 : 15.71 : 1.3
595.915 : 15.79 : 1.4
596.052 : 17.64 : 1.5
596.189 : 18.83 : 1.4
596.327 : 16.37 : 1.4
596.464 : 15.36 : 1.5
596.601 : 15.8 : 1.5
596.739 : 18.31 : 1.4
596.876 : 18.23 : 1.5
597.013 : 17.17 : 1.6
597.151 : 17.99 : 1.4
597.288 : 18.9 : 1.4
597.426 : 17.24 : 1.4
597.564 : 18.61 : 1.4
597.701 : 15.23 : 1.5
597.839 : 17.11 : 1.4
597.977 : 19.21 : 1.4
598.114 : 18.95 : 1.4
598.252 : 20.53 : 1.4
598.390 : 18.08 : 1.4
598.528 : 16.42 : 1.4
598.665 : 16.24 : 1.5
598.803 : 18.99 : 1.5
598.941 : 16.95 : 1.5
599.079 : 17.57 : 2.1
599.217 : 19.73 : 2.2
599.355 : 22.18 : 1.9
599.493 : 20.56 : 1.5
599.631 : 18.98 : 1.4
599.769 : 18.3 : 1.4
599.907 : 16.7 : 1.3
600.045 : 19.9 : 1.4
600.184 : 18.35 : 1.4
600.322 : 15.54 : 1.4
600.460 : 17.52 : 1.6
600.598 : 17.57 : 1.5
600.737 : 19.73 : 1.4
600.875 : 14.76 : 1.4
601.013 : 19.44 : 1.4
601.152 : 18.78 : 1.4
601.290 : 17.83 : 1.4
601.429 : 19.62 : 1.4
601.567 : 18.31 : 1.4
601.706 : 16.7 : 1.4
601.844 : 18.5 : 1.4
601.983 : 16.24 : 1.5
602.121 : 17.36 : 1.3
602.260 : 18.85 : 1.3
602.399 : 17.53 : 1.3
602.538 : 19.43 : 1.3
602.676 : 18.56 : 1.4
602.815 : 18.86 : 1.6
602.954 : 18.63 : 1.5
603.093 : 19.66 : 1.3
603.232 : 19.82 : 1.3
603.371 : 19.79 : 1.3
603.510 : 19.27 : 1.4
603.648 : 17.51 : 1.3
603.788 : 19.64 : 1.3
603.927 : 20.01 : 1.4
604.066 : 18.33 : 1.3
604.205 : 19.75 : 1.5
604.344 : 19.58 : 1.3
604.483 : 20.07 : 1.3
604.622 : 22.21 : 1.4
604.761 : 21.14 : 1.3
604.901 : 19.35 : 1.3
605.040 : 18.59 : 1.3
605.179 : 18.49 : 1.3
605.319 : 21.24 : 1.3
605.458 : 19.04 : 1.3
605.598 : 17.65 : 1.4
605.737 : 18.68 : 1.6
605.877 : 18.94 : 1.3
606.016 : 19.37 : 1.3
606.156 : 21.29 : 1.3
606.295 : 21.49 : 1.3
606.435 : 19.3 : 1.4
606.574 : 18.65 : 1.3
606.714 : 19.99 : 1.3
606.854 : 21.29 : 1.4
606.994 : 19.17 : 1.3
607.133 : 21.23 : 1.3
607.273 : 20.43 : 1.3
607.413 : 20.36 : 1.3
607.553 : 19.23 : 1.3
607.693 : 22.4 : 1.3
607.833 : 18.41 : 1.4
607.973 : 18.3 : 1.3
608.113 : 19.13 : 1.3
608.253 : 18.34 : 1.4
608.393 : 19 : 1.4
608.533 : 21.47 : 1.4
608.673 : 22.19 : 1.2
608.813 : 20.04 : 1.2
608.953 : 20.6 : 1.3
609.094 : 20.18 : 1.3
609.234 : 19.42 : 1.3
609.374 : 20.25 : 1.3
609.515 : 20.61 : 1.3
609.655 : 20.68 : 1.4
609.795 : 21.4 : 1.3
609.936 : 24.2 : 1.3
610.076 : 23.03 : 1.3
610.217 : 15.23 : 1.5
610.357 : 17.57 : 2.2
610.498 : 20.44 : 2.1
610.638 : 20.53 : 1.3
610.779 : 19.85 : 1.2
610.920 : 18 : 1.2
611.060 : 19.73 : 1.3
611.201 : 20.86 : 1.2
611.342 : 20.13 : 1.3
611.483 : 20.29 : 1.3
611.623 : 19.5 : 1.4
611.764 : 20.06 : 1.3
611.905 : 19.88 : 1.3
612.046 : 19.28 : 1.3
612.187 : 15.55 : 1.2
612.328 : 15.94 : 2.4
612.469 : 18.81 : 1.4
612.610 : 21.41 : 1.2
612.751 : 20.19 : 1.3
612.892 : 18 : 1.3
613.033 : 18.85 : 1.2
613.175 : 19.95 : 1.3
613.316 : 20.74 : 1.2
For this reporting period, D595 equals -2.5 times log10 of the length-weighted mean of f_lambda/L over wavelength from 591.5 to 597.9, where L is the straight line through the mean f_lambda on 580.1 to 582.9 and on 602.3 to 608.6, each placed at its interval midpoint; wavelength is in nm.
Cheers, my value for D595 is 0.16 mag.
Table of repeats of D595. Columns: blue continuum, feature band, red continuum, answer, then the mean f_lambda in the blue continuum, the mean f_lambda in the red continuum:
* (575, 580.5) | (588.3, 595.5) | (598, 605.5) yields 0.267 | 18.3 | 18.7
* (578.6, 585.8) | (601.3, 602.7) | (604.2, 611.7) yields 0.094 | 18.9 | 20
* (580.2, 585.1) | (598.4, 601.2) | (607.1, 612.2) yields 0.085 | 19.2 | 20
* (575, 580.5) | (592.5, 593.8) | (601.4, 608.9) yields 0.133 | 18.3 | 19.4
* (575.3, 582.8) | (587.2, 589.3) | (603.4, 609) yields 0.450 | 18.7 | 19.8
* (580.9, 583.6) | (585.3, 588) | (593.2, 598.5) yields 0.142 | 19.3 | 17.6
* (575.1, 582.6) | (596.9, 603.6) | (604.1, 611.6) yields 0.077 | 18.7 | 20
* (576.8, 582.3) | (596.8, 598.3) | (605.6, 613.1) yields 0.078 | 18.9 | 19.8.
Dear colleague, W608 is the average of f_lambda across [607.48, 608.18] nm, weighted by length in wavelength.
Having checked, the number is 19.5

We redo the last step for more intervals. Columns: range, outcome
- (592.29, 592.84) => 15.5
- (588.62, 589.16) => 6.7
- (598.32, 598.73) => 16.9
